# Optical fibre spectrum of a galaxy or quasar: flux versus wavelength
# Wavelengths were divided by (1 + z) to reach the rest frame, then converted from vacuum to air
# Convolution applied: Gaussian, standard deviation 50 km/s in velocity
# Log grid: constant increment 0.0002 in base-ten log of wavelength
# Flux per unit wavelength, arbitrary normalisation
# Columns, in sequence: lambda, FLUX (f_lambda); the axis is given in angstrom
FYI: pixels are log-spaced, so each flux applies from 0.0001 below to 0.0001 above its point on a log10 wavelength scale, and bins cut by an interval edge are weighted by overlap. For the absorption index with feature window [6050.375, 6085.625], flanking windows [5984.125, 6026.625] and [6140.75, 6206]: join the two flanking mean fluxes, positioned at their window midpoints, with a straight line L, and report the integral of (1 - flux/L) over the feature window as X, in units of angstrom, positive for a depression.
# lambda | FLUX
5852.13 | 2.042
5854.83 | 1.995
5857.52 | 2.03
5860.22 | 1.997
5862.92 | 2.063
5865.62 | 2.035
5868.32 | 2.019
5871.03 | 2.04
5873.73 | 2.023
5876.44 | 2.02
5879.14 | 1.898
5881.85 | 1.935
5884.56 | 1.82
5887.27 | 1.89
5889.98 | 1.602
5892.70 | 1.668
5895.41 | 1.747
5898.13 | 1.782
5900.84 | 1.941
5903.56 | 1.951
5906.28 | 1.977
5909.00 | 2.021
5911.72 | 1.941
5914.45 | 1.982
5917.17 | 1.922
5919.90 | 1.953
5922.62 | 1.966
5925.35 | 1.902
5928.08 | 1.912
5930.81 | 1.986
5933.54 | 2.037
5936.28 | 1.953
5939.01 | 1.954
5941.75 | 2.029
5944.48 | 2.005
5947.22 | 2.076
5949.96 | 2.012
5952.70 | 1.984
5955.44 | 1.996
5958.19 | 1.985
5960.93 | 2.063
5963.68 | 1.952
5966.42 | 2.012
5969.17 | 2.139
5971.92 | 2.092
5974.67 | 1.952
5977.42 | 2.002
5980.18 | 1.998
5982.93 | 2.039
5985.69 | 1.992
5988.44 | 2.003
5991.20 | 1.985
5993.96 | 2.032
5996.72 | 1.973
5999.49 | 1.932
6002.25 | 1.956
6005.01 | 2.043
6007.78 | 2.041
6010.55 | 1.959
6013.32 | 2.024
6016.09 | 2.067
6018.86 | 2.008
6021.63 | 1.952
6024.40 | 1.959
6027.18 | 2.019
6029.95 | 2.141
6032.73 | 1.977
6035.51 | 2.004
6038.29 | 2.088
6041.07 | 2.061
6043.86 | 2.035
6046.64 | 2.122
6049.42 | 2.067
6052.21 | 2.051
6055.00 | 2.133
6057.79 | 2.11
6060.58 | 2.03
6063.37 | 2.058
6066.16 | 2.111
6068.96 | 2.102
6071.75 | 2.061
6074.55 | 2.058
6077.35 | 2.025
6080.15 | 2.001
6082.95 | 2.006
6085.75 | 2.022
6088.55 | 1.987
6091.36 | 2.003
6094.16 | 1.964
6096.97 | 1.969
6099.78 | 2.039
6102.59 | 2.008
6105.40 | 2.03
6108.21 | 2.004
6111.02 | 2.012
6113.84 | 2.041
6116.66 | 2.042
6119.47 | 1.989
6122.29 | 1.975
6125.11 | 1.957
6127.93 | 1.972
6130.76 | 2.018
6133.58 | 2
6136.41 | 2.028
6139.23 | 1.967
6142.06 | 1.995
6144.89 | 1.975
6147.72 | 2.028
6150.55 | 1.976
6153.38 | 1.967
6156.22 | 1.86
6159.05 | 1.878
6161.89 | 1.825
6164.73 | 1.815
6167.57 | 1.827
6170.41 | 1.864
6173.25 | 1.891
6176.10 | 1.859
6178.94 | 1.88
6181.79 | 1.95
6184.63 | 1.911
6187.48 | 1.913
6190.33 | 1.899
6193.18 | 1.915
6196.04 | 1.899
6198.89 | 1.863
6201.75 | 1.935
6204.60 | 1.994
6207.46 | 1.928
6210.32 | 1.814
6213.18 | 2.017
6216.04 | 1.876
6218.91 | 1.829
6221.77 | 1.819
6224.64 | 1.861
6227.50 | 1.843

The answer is -1.7 angstrom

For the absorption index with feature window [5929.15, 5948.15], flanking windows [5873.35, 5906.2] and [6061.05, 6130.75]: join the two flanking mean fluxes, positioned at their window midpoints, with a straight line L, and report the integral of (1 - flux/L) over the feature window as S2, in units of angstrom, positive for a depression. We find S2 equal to -1.08 angstrom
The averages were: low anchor 1.86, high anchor 2.02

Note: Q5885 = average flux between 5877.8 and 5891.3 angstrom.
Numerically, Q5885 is 1.83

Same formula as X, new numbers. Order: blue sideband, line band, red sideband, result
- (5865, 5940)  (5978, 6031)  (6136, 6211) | -2.4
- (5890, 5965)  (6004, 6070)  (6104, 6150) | -2.4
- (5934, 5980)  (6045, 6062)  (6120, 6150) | -0.7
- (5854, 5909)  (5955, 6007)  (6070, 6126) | -1.2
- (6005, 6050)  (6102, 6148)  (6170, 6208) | -1.0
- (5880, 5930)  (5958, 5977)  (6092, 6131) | -1.1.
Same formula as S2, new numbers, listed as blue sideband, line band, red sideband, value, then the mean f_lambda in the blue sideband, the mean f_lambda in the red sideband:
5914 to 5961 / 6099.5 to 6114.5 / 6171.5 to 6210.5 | -0.7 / 1.98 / 1.91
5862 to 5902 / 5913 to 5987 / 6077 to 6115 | -2.5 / 1.9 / 2.01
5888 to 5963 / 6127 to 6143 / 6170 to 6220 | -0.7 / 1.94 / 1.9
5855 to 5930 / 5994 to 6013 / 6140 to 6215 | -0.7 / 1.93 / 1.91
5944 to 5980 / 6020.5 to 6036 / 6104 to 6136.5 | 0.0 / 2.02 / 2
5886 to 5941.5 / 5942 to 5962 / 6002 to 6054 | -0.7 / 1.91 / 2.03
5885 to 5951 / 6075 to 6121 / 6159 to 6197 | -2.8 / 1.92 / 1.88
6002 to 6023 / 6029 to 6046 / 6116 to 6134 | -0.4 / 2.01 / 1.99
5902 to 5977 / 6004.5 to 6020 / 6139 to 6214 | -0.4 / 1.99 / 1.91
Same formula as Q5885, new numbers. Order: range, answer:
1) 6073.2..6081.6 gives 2.03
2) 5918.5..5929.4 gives 1.93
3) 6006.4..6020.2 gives 2.02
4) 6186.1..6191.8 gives 1.91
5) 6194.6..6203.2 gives 1.9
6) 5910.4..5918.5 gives 1.95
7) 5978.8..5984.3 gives 2.02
